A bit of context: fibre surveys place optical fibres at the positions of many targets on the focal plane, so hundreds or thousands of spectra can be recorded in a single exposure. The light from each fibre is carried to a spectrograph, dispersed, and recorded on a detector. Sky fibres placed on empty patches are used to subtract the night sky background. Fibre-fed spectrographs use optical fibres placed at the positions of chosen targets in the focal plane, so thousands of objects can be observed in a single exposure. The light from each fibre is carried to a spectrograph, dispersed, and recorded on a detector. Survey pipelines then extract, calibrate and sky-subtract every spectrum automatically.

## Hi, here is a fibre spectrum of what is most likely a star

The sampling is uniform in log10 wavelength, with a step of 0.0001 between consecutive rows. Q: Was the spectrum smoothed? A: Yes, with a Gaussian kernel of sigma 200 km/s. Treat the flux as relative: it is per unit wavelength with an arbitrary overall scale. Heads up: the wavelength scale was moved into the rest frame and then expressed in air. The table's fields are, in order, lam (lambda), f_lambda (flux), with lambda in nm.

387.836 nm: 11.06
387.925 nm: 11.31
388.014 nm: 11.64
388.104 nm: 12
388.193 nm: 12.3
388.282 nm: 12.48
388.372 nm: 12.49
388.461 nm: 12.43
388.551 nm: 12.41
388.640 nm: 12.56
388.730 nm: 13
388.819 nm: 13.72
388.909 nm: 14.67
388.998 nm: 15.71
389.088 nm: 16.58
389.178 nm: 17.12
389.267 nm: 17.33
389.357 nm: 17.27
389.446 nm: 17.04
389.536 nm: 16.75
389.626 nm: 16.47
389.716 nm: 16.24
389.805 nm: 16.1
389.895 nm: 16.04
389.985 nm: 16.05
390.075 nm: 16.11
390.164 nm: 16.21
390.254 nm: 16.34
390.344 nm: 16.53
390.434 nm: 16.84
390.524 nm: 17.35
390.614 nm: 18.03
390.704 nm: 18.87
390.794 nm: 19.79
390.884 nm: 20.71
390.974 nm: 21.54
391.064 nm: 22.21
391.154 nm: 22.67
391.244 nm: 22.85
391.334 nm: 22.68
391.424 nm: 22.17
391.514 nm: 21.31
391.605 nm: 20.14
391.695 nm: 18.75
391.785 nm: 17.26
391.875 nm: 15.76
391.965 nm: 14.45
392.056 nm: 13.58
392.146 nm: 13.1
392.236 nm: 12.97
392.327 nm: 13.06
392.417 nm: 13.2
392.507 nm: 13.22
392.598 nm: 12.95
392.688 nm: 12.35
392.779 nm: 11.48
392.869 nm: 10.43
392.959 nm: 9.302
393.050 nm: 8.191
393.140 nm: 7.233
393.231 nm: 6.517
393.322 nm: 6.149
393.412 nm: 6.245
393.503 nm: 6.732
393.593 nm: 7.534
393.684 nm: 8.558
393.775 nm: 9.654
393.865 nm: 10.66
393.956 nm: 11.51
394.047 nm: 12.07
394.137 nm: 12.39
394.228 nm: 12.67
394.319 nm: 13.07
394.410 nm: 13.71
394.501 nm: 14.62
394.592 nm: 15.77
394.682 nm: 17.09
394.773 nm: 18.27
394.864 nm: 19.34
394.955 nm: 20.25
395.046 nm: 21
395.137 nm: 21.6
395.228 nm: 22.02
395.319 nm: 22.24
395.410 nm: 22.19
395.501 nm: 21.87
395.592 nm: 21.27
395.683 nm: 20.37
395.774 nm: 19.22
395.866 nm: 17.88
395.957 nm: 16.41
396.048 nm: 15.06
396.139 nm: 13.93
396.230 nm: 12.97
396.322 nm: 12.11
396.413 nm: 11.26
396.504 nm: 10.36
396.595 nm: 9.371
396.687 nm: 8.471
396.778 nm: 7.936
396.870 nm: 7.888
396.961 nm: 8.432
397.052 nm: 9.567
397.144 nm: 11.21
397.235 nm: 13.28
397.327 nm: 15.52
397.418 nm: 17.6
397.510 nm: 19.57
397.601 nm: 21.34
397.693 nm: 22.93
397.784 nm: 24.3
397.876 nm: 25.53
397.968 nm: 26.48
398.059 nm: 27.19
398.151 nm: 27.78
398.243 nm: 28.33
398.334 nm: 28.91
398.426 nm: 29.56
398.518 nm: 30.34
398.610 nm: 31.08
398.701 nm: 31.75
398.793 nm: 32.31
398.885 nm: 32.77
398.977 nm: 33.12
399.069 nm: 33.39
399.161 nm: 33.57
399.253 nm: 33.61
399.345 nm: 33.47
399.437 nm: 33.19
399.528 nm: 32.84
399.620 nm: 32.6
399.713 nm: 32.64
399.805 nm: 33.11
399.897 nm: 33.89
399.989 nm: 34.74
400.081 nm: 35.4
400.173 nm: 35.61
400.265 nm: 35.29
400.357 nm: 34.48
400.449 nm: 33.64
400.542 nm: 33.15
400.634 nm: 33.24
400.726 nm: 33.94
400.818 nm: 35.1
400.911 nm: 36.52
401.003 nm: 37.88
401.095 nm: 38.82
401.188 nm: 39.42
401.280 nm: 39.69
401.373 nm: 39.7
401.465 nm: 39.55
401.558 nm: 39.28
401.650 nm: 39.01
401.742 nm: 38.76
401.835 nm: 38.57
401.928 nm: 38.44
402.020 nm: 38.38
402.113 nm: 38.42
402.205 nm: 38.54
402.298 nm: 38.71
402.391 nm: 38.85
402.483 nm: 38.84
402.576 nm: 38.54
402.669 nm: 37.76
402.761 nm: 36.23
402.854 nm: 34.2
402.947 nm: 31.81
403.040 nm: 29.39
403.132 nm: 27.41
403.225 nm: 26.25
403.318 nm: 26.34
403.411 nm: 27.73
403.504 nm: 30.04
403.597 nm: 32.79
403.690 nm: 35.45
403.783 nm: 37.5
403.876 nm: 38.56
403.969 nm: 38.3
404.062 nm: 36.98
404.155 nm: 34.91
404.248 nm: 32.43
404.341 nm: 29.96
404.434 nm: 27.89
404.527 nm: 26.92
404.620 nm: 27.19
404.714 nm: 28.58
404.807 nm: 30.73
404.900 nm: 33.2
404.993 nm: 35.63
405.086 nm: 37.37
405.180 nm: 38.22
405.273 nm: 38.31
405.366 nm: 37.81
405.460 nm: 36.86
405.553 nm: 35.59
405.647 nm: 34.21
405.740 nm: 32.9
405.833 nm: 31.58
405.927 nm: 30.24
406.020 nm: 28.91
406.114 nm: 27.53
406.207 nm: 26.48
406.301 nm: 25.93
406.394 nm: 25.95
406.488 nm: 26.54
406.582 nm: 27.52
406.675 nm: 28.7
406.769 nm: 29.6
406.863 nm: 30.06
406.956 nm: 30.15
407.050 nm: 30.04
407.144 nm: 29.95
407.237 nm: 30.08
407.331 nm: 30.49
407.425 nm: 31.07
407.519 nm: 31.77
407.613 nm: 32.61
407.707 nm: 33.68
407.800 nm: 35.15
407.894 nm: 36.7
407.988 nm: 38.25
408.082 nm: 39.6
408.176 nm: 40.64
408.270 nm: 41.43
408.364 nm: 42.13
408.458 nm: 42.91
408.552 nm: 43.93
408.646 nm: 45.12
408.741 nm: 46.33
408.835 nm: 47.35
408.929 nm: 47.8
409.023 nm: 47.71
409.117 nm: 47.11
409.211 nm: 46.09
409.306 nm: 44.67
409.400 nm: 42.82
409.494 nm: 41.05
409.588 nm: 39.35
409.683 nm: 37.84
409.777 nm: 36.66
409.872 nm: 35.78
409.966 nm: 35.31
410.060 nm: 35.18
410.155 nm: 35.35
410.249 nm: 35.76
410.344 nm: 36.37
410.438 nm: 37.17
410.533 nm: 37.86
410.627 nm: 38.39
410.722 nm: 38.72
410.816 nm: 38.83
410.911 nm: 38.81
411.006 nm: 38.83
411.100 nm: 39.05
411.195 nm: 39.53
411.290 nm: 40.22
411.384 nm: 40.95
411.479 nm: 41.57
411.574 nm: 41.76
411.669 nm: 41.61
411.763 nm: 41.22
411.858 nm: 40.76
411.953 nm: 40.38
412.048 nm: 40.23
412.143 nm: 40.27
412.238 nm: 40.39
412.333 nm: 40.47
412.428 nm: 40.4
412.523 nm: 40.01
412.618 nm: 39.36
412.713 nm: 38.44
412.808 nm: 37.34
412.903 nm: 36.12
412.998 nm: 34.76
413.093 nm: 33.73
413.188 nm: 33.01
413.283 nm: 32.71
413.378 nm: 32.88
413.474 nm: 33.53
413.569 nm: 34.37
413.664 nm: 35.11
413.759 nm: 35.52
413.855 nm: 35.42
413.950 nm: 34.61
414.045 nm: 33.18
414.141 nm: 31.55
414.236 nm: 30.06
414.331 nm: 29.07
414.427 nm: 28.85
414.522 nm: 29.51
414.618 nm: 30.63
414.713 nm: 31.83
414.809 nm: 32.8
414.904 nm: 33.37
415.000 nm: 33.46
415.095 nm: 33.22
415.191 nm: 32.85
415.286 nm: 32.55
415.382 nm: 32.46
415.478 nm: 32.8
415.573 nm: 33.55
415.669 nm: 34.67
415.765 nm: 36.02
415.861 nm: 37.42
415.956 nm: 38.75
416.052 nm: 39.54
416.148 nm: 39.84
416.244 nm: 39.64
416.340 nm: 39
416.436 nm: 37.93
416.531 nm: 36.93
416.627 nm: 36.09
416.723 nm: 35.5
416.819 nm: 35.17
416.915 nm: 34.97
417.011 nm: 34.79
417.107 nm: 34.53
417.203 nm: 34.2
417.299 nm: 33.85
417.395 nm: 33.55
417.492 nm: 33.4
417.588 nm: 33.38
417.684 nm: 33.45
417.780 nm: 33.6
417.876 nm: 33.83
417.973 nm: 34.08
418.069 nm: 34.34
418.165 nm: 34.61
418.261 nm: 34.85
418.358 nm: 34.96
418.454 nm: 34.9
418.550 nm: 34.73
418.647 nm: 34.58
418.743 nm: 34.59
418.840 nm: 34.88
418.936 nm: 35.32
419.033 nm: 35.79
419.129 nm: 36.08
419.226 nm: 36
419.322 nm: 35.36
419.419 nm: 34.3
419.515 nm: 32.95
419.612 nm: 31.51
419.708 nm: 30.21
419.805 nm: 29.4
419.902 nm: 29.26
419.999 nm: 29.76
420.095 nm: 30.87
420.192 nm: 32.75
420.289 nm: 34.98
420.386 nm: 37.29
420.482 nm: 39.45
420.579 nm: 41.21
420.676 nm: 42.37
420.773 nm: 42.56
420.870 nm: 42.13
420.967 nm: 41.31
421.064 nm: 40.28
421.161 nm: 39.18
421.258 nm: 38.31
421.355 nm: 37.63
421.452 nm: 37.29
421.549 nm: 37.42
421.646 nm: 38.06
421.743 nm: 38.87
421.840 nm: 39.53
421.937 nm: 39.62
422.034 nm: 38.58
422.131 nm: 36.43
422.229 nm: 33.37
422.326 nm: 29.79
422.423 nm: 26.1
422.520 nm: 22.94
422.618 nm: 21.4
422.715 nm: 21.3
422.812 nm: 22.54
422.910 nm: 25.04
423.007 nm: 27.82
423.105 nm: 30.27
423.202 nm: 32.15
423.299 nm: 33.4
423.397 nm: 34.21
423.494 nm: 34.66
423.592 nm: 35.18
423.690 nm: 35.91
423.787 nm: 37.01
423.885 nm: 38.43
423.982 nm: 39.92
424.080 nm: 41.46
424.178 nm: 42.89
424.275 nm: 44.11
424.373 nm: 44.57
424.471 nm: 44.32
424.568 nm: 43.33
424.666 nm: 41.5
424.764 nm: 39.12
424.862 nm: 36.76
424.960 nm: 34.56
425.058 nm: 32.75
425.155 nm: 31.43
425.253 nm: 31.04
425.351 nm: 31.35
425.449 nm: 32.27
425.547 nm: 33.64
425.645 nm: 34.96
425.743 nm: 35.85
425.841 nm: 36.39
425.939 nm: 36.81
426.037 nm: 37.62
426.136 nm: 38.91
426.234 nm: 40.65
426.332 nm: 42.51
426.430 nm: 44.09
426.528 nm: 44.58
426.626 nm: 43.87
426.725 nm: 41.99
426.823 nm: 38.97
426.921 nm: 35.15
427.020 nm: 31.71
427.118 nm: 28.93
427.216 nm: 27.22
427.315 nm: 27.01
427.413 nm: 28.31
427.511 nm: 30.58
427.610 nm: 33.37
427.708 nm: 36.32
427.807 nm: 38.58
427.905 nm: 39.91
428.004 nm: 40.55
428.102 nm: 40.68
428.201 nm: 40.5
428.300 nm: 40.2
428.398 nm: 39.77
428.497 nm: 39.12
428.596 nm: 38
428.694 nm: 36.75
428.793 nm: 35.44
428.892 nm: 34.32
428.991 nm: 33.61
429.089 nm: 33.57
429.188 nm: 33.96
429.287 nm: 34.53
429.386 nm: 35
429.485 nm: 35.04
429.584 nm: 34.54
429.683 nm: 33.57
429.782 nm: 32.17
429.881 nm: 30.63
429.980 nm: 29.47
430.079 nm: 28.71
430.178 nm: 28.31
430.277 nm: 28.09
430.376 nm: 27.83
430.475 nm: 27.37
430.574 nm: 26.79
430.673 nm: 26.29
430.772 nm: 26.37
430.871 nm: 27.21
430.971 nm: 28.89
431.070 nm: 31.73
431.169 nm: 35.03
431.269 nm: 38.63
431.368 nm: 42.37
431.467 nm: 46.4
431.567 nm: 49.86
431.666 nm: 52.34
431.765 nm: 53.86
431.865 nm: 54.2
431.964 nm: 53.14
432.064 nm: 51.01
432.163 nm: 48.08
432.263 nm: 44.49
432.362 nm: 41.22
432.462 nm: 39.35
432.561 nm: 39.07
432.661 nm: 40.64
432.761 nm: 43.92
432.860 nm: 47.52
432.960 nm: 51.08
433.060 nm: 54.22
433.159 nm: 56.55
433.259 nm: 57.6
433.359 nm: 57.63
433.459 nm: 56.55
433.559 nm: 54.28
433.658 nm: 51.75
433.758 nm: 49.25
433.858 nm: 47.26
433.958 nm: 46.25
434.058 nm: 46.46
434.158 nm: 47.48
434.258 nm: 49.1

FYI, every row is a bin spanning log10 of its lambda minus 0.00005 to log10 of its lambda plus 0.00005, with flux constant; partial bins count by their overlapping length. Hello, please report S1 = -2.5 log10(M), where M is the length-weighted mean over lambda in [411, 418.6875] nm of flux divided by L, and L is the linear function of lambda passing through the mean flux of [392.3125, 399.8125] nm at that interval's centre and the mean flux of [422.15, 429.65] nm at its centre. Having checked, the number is -0.23 mag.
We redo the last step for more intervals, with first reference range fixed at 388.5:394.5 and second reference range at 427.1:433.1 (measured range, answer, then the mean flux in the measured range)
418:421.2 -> -0.14 mag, 35.5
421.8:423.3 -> 0.10 mag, 29.9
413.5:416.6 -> -0.20 mag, 34.3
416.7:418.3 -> -0.14 mag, 34.2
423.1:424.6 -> -0.14 mag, 38.4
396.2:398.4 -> 0.07 mag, 17.2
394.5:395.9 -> -0.18 mag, 19.9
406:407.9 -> -0.25 mag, 29.8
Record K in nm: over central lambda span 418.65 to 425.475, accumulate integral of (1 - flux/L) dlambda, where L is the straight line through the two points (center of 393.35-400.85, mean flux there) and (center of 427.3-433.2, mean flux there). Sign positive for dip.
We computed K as -0.25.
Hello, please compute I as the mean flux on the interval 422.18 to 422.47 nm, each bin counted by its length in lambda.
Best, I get 29.8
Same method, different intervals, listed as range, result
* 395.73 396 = 17.8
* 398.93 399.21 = 33.3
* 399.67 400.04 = 33.7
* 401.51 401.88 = 38.9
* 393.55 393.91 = 9.11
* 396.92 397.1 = 9.03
